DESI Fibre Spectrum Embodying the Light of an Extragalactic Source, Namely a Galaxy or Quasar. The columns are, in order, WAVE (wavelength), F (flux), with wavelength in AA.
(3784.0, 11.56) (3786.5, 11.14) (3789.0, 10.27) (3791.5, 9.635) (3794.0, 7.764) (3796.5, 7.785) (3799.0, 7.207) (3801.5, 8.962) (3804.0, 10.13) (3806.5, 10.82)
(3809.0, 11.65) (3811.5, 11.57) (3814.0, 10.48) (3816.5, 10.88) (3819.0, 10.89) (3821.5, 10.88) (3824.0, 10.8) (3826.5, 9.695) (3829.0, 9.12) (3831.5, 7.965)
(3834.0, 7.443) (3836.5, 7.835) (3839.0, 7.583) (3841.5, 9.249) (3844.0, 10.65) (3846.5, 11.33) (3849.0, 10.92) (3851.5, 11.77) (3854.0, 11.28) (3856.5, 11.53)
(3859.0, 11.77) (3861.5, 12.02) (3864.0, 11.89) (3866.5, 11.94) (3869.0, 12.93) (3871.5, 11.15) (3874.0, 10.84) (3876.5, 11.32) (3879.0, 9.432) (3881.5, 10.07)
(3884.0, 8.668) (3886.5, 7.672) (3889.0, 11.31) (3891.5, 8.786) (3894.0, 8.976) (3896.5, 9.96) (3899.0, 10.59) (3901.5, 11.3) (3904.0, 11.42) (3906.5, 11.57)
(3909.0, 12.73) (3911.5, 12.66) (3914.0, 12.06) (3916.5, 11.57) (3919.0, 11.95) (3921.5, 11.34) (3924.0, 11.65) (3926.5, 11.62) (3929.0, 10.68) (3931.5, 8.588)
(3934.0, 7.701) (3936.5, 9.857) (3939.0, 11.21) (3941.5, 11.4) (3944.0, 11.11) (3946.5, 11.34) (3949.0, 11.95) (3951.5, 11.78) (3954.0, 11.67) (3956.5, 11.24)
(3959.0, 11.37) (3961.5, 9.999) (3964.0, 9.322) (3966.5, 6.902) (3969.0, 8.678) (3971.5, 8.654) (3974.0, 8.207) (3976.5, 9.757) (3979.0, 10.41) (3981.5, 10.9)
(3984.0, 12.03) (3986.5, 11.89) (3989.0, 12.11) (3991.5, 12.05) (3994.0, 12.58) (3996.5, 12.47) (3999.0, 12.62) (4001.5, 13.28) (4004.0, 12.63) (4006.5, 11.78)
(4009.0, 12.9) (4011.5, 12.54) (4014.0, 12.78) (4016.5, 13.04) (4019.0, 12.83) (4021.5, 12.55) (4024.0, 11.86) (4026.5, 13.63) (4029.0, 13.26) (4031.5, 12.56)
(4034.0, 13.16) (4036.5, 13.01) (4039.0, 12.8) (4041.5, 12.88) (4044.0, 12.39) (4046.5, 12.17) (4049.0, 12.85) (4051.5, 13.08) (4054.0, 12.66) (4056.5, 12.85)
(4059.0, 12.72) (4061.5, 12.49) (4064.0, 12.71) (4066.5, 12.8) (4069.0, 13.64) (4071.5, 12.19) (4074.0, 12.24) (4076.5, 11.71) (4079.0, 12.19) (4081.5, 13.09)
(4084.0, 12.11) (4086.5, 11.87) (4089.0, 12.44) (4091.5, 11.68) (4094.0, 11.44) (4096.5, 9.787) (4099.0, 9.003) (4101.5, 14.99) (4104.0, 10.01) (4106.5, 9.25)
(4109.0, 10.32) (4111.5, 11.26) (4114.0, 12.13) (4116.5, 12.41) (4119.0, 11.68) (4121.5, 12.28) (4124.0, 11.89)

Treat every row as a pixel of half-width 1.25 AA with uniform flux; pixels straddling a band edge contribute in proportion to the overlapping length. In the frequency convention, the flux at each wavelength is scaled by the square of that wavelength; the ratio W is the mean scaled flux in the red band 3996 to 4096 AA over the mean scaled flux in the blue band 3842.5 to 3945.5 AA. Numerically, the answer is 1.25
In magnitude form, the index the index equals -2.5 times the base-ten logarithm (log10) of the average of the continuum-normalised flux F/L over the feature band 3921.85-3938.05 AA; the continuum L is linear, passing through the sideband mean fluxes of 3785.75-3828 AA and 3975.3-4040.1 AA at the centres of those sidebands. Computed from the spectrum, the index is 0.13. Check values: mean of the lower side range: 10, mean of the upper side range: 12.4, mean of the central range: 10.1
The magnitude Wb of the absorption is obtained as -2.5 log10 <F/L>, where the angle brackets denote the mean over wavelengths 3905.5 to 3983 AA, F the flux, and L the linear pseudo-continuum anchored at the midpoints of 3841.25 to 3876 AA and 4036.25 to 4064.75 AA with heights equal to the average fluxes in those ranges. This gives 0.13 mag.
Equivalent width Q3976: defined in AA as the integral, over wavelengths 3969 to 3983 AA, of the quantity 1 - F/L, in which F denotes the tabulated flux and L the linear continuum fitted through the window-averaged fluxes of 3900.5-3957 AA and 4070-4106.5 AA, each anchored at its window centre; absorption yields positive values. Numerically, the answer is 2.2 AA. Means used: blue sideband 11.2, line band 9.55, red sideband 11.7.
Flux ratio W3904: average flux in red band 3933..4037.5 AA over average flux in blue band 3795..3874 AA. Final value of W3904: 1.11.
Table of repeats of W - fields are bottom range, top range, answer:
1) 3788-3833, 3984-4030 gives 1.42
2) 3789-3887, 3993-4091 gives 1.38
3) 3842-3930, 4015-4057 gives 1.25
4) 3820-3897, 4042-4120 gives 1.31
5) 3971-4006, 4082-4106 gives 1.05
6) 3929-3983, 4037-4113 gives 1.26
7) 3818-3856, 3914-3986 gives 1.13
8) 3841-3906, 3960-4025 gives 1.12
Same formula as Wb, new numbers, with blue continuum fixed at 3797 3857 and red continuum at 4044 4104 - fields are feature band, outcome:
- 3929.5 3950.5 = 0.06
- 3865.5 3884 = -0.05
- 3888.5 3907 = 0.02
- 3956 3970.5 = 0.18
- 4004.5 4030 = -0.09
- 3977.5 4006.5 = -0.05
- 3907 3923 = -0.12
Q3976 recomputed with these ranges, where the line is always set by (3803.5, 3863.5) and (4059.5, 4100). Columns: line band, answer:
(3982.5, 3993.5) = -0.6 AA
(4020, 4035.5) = -1.6 AA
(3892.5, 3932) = -1.1 AA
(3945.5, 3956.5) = -0.5 AA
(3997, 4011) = -1.4 AA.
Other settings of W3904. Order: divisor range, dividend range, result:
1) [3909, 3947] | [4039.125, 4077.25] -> 1.15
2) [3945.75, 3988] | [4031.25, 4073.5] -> 1.23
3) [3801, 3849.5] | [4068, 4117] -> 1.17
